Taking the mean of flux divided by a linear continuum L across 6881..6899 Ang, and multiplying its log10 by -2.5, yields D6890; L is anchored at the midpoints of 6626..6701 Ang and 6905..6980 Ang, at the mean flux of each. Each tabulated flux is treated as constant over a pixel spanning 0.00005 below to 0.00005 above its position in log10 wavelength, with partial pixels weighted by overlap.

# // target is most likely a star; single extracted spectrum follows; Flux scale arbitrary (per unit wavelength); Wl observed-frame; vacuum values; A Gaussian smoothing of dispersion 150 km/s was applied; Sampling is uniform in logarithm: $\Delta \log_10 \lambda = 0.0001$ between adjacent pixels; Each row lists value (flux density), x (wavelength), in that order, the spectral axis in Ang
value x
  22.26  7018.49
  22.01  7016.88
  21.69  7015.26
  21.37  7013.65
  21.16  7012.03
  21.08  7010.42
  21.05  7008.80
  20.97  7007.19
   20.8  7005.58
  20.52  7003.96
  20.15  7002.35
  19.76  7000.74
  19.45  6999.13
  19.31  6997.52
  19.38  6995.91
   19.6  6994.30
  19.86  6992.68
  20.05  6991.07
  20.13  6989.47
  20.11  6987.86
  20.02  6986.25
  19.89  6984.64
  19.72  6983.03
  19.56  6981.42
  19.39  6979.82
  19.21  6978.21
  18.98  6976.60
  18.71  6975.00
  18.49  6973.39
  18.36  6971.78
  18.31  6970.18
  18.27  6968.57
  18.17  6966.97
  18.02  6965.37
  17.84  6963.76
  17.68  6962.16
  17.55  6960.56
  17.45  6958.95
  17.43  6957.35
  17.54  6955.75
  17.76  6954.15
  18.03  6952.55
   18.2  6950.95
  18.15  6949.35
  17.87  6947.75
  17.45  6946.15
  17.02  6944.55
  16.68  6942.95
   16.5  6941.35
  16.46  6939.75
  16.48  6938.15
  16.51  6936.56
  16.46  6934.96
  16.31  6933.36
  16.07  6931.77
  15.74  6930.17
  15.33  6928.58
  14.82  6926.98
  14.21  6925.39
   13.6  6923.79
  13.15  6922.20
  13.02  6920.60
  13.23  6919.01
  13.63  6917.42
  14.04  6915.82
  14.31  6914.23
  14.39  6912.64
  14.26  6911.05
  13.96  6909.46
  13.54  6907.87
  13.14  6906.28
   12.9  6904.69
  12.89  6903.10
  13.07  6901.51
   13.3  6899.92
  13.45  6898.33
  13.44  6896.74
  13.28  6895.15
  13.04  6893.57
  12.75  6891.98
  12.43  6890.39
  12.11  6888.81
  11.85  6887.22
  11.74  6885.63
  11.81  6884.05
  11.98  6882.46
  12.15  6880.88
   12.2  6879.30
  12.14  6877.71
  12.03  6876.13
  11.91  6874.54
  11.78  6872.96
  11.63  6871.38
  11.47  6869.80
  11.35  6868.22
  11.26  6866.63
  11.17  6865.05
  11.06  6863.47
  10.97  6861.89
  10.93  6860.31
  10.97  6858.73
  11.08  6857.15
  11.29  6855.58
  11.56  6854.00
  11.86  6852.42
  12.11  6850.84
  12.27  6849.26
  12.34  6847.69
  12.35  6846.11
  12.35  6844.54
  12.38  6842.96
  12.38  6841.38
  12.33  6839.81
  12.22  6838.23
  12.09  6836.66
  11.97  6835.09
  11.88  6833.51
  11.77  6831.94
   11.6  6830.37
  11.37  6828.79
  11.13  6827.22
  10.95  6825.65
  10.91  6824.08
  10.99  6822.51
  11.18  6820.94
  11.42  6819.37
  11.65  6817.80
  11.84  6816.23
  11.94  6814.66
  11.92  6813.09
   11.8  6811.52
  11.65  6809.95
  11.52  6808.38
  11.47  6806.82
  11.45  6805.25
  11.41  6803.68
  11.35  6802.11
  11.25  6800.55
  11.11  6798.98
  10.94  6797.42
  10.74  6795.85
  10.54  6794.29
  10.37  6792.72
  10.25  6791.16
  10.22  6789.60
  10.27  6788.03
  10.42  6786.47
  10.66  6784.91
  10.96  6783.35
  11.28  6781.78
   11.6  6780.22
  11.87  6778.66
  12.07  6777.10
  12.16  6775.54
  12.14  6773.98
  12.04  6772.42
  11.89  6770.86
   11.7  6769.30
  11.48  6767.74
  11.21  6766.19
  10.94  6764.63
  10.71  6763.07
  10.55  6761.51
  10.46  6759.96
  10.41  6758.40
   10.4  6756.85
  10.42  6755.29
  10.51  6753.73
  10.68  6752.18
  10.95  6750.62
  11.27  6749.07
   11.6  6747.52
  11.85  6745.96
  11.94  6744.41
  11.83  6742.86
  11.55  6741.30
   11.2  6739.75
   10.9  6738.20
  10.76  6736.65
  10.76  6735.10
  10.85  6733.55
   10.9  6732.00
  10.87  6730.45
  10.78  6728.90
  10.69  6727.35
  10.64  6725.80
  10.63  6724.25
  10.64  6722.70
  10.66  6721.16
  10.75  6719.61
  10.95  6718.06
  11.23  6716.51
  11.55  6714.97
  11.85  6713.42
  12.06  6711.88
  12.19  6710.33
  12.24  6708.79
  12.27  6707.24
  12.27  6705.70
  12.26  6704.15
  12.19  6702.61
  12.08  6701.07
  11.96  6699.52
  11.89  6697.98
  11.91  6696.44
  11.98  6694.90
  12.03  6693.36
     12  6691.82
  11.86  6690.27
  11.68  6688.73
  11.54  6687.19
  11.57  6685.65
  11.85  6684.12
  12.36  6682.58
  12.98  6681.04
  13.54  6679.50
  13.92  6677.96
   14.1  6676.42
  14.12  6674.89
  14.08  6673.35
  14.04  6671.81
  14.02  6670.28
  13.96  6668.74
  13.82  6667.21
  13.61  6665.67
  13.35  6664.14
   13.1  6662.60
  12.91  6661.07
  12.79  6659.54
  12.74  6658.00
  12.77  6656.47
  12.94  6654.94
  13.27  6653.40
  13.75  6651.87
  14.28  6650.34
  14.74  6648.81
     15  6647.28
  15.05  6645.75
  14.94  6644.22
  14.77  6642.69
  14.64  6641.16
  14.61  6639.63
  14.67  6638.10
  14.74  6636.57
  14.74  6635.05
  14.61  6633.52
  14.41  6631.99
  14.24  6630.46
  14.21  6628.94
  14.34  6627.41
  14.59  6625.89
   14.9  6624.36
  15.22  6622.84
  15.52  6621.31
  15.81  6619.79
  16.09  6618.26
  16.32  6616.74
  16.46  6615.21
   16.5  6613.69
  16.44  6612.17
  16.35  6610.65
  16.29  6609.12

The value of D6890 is 0.255 mag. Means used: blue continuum 13.5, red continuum 16.4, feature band 12.5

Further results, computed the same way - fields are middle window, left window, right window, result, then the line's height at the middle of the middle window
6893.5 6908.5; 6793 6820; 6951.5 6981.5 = 0.17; 15.4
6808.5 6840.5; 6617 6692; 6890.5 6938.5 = 0.20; 14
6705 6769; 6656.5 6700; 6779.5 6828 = 0.09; 12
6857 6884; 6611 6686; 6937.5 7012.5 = 0.44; 17.4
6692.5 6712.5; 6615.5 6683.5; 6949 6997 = 0.23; 14.9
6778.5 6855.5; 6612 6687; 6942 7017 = 0.41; 16.7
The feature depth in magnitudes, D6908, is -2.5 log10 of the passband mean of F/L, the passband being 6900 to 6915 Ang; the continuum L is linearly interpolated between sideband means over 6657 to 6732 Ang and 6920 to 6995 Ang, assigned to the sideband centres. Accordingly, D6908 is 0.22 mag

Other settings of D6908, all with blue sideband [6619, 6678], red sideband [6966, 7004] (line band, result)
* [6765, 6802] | 0.41 mag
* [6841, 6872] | 0.44 mag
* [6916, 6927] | 0.33 mag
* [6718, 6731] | 0.39 mag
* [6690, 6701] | 0.24 mag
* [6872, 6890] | 0.43 mag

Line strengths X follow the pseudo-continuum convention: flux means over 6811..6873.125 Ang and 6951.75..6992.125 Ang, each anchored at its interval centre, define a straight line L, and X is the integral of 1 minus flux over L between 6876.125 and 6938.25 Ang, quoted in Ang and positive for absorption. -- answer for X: 6.5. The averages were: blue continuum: 11.6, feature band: 13.6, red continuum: 18.7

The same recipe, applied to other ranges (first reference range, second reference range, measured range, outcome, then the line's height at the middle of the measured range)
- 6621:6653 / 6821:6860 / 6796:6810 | 1.1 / 12.3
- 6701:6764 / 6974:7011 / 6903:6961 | 7.5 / 17.9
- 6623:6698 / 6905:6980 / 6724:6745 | 4.8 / 14.3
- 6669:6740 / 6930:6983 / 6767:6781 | 1.7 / 13.5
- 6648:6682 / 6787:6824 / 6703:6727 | 2.4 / 12.7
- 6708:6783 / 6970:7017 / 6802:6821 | 2.7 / 13.5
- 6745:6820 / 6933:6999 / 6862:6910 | 9.1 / 15.2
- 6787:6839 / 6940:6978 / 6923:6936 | 0.9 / 16.5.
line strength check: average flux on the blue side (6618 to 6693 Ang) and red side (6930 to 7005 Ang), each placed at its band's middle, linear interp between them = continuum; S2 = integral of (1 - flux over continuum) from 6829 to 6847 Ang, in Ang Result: 4.8 Ang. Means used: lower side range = 13.8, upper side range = 18.3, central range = 12.1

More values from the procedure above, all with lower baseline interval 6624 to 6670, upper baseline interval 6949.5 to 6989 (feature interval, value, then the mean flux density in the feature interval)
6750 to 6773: 6.9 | 10.9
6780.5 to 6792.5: 4.0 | 10.6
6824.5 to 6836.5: 3.7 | 11.5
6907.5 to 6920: 2.7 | 13.9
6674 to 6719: 7.7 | 12.2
